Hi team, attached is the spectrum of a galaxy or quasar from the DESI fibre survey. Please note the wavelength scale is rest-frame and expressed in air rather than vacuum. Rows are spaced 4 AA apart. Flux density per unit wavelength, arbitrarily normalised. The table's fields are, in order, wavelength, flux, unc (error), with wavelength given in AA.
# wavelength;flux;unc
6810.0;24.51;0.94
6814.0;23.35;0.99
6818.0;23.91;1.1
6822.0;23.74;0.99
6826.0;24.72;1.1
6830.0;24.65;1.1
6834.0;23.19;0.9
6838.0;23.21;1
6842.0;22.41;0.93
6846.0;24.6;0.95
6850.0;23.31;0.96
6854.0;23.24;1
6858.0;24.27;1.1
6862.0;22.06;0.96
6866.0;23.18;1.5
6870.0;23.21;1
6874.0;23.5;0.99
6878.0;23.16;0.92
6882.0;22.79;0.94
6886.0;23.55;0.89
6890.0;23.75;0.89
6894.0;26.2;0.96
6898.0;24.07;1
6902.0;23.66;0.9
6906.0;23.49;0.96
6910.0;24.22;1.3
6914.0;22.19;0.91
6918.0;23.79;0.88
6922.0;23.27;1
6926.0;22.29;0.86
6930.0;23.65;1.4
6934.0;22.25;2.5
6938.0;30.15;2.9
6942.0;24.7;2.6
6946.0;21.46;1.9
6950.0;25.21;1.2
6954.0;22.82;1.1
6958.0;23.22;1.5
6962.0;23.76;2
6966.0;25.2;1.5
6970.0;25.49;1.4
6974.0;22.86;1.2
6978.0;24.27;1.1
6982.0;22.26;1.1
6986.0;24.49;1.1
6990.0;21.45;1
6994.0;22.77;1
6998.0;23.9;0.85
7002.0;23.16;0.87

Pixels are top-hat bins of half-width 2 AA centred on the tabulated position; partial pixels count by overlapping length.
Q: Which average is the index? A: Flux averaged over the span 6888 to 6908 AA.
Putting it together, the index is 24.2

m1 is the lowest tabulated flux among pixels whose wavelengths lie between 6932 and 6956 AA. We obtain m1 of 21.46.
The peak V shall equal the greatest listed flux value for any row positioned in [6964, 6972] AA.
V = 25.49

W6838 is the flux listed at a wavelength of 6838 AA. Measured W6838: 23.21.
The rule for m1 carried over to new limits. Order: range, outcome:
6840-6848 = 22.41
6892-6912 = 23.49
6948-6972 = 22.82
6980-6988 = 22.26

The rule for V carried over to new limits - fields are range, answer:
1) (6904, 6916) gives 24.22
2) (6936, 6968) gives 30.15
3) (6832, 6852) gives 24.6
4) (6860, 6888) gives 23.55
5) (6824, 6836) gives 24.72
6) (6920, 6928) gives 23.27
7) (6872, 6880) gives 23.5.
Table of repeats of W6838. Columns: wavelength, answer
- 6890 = 23.75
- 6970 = 25.49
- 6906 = 23.49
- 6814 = 23.35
